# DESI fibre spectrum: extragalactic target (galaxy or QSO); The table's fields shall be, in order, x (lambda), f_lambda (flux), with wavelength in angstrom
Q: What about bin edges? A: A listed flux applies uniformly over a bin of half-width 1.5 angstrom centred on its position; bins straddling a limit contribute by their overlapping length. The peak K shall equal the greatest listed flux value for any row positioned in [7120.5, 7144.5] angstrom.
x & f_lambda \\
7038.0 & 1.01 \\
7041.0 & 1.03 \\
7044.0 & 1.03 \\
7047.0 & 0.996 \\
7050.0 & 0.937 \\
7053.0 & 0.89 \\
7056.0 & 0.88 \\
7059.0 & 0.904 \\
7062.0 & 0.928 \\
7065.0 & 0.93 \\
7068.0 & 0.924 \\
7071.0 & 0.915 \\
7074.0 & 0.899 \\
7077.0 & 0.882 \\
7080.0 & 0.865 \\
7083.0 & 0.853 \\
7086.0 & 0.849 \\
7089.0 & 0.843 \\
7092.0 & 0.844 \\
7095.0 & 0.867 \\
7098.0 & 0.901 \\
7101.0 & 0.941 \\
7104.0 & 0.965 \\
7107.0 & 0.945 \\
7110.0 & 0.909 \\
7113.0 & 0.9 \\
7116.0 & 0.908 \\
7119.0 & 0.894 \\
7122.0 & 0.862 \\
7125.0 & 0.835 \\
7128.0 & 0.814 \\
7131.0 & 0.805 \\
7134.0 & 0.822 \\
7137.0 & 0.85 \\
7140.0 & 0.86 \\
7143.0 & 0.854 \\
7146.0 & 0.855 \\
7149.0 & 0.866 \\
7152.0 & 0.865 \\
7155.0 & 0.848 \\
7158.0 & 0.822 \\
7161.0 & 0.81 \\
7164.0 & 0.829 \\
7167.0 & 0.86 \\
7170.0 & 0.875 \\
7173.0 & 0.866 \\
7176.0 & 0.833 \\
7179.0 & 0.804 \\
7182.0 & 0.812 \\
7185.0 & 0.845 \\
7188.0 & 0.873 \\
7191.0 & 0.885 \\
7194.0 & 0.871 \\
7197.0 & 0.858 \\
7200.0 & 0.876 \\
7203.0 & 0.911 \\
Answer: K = 0.862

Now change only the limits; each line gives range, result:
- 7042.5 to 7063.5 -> 1.03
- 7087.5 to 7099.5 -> 0.901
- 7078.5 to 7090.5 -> 0.865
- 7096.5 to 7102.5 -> 0.941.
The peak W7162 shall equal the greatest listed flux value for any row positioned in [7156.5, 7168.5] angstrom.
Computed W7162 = 0.86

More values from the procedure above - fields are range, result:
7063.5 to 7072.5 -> 0.93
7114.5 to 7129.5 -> 0.908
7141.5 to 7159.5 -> 0.866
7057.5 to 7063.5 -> 0.928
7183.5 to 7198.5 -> 0.885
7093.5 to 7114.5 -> 0.965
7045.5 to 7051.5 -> 0.996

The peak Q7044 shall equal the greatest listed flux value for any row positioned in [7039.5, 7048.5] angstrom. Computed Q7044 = 1.03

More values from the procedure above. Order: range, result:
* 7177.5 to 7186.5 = 0.845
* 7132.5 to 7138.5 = 0.85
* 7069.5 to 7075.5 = 0.915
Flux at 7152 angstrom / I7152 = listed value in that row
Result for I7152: 0.865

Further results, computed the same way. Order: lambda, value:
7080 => 0.865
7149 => 0.866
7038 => 1.01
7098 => 0.901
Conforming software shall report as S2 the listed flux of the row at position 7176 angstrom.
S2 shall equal 0.833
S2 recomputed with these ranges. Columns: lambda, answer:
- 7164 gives 0.829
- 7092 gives 0.844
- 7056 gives 0.88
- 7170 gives 0.875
